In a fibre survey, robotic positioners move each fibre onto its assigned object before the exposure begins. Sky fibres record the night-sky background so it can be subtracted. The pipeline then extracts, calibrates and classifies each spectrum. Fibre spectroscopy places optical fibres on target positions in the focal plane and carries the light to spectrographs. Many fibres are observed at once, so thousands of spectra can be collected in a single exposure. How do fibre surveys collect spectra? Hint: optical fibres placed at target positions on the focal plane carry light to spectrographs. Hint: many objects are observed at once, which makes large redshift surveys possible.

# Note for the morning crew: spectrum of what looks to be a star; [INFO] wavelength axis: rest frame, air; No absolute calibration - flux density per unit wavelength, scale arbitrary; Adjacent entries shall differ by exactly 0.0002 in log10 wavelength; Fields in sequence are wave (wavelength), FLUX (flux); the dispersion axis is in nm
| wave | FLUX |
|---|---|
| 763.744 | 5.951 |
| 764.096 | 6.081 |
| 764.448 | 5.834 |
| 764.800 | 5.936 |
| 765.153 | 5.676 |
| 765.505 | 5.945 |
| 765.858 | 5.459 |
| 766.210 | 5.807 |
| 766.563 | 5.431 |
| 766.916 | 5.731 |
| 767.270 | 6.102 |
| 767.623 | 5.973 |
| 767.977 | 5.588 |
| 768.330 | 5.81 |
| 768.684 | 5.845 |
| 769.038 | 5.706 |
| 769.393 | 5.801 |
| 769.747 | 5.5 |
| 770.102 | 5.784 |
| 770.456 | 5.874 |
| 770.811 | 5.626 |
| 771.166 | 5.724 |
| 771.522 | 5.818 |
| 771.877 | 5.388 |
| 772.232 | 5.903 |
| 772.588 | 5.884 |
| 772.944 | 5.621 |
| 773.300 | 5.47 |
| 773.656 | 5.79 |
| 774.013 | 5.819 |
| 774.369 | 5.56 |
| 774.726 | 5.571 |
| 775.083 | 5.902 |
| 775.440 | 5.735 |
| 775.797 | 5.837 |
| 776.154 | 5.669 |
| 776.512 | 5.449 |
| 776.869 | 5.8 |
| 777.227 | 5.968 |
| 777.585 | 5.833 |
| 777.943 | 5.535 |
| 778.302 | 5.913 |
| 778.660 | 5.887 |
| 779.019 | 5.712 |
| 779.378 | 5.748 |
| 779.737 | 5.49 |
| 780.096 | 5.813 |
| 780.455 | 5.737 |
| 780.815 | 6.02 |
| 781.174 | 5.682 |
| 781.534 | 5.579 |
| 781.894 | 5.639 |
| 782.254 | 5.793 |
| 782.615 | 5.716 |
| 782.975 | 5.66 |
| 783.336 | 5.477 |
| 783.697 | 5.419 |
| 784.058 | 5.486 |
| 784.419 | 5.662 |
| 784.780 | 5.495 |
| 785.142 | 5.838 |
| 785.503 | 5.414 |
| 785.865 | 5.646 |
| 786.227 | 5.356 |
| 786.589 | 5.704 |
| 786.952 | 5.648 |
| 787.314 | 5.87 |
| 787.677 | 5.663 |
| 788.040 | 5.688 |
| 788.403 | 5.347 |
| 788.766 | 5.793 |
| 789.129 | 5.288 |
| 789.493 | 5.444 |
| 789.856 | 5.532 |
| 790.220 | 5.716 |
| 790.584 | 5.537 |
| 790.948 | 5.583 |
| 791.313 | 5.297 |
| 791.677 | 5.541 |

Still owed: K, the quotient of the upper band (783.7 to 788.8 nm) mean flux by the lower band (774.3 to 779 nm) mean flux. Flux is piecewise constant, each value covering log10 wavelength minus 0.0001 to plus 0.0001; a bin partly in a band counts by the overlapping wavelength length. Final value 1.0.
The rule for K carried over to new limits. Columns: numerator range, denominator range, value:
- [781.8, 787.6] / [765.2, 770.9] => 0.98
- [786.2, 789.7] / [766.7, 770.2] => 0.97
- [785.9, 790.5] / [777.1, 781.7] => 0.97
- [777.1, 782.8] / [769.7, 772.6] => 1.01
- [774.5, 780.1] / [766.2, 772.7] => 1.00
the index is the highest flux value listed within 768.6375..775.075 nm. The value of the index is 5.903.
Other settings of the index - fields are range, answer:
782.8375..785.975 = 5.838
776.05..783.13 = 6.02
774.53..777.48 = 5.968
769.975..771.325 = 5.874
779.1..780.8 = 5.813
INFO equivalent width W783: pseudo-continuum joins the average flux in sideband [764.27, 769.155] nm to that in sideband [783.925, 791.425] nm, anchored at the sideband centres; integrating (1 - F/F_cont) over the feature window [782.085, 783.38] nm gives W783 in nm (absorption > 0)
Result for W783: -0.01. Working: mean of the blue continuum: 5.78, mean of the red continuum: 5.57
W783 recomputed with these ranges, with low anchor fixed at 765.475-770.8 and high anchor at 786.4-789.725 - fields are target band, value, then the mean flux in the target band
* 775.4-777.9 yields -0.03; 5.75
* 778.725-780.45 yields -0.01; 5.71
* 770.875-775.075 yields 0.01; 5.69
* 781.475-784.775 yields 0.02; 5.6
